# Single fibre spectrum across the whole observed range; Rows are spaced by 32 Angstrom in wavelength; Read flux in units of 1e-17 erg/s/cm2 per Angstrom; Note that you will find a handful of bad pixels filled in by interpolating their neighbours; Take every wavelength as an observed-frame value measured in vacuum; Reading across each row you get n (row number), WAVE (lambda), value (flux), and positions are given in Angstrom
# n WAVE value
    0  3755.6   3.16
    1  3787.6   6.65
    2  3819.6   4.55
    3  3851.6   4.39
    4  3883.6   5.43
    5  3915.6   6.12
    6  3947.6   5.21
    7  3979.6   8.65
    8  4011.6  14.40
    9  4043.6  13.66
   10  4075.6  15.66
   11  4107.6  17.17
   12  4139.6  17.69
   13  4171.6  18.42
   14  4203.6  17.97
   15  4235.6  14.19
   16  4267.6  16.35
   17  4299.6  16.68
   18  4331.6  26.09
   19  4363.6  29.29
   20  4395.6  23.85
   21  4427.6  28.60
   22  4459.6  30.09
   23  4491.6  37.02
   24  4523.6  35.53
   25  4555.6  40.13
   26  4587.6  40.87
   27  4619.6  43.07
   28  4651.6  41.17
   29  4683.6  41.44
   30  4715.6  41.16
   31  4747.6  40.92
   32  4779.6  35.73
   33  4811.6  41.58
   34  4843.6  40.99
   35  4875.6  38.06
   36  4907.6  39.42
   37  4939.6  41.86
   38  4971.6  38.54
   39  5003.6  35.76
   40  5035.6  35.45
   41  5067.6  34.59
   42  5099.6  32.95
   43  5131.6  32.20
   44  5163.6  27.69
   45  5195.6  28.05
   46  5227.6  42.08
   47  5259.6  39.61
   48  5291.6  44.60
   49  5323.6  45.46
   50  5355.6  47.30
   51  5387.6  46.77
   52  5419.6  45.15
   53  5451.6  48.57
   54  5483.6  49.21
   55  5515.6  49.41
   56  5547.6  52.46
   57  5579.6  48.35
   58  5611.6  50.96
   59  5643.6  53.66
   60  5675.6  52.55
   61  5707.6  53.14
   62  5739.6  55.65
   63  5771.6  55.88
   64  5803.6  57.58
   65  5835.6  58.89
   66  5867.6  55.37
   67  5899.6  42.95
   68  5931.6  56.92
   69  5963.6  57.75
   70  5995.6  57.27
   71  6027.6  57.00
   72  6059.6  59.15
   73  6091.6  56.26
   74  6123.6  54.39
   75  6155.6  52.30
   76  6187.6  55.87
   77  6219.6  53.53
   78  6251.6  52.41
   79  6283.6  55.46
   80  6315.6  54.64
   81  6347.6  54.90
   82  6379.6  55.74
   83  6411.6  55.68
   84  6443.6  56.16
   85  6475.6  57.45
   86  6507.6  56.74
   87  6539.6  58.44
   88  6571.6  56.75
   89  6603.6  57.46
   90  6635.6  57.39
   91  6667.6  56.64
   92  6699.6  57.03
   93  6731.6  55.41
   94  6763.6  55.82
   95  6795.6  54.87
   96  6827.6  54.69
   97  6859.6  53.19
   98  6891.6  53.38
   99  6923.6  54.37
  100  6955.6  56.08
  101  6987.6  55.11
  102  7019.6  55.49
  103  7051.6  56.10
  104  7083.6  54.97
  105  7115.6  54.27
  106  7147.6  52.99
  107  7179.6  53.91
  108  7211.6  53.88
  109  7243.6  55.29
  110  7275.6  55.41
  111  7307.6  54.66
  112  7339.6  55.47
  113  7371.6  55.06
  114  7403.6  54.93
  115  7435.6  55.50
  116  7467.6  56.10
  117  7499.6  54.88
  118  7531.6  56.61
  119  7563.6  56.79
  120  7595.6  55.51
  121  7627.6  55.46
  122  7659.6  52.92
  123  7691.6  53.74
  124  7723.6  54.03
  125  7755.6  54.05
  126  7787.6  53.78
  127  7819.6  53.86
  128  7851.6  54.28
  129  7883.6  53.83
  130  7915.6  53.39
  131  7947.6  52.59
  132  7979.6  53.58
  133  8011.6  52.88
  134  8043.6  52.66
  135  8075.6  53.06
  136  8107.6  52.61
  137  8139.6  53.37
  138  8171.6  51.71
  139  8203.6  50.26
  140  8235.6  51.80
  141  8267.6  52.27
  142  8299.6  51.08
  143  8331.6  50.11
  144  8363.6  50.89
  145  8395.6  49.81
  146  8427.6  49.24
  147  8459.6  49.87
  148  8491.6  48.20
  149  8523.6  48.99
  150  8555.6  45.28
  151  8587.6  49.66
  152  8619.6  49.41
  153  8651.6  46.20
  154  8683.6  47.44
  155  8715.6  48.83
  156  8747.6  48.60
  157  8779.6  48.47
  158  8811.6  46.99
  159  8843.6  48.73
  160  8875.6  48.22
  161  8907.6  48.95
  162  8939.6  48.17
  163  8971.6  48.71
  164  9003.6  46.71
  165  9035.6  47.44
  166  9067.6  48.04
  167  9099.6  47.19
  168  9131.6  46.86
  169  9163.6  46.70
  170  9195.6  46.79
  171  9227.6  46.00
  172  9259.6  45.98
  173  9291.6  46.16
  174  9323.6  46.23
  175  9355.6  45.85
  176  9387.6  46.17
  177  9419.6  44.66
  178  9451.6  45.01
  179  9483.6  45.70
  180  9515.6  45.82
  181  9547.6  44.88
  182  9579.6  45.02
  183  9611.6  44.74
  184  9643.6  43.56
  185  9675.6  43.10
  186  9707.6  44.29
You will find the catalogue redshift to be 0.000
